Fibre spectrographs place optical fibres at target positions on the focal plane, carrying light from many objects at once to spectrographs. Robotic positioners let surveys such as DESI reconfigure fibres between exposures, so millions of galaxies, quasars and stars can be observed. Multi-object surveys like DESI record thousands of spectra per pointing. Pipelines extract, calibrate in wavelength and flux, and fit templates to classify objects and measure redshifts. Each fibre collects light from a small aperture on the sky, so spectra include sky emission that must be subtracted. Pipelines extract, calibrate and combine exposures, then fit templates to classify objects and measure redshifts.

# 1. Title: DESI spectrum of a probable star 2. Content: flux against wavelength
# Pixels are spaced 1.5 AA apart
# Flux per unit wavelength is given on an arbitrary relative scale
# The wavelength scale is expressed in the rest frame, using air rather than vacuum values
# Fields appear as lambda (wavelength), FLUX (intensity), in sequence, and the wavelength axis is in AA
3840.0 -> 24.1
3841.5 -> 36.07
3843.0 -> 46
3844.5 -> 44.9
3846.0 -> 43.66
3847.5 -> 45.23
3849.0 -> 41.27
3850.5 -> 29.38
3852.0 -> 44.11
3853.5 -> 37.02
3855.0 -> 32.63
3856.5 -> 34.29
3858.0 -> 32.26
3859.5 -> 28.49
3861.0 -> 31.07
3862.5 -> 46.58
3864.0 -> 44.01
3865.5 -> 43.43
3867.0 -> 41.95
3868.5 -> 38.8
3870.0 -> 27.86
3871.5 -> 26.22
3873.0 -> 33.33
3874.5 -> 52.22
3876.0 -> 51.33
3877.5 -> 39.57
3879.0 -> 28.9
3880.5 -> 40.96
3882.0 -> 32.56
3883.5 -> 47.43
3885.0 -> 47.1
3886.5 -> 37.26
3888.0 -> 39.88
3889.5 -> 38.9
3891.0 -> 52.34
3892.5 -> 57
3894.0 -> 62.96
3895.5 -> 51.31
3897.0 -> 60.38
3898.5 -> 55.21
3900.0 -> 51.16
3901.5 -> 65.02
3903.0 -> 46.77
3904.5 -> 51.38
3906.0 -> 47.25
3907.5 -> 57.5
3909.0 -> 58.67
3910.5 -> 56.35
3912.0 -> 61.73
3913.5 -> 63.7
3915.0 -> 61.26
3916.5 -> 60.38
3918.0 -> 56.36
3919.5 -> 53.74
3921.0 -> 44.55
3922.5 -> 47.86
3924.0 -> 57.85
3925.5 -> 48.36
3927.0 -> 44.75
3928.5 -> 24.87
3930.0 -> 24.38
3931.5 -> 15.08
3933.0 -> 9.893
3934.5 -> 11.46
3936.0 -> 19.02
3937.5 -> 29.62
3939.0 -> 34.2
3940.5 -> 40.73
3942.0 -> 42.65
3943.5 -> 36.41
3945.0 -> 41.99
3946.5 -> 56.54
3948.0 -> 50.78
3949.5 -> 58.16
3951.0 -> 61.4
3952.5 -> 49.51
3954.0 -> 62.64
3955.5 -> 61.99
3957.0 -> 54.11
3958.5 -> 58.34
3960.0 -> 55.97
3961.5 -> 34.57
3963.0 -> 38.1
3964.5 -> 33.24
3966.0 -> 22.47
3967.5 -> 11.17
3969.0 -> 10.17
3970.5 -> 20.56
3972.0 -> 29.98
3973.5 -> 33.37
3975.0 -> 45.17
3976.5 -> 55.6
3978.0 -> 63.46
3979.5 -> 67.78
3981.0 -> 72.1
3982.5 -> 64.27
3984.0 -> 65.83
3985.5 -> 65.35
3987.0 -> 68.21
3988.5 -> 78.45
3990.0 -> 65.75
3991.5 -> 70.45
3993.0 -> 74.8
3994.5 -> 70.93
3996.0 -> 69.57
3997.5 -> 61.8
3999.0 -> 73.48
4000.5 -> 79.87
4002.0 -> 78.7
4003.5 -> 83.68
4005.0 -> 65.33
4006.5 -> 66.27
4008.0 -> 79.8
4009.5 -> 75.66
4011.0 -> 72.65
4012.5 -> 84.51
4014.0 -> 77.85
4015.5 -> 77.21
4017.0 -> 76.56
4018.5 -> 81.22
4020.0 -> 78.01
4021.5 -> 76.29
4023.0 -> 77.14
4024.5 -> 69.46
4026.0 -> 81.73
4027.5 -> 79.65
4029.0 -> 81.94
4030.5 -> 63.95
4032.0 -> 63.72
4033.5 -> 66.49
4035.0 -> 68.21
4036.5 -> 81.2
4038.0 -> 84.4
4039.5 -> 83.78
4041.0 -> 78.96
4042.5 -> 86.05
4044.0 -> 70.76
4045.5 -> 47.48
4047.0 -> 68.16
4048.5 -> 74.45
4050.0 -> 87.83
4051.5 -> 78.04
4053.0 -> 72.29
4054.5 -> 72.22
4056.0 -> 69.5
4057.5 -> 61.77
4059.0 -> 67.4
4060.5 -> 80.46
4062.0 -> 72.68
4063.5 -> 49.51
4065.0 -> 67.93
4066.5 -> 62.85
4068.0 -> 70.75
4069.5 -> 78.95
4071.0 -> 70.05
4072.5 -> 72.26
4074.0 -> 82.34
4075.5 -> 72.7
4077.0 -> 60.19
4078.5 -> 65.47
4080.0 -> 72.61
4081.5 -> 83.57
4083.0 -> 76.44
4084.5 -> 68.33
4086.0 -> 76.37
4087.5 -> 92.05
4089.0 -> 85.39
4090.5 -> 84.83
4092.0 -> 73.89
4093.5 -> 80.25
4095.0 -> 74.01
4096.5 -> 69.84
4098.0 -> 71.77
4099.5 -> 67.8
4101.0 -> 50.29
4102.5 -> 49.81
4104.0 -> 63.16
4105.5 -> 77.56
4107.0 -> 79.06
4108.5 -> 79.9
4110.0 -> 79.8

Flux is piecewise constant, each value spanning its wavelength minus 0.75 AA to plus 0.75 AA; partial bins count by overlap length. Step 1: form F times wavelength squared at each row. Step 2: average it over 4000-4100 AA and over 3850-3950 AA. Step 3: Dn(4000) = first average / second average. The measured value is 1.85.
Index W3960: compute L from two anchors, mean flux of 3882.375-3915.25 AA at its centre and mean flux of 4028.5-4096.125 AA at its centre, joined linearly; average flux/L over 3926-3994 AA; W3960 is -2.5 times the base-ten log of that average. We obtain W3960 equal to 0.32 mag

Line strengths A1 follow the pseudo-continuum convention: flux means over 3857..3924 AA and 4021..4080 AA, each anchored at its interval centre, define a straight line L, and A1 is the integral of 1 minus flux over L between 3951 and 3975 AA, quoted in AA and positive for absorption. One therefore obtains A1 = 7.8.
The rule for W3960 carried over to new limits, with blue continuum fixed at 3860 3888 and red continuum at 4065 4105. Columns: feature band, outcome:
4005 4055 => -0.183 mag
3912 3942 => 0.178 mag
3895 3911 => -0.239 mag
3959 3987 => 0.229 mag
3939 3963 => 0.027 mag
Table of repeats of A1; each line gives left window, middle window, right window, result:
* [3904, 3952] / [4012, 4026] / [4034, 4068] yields -2.8 AA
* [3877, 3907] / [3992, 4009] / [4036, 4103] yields -2.7 AA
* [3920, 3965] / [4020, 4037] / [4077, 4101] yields -3.5 AA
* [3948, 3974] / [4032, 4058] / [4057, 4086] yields -4.1 AA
